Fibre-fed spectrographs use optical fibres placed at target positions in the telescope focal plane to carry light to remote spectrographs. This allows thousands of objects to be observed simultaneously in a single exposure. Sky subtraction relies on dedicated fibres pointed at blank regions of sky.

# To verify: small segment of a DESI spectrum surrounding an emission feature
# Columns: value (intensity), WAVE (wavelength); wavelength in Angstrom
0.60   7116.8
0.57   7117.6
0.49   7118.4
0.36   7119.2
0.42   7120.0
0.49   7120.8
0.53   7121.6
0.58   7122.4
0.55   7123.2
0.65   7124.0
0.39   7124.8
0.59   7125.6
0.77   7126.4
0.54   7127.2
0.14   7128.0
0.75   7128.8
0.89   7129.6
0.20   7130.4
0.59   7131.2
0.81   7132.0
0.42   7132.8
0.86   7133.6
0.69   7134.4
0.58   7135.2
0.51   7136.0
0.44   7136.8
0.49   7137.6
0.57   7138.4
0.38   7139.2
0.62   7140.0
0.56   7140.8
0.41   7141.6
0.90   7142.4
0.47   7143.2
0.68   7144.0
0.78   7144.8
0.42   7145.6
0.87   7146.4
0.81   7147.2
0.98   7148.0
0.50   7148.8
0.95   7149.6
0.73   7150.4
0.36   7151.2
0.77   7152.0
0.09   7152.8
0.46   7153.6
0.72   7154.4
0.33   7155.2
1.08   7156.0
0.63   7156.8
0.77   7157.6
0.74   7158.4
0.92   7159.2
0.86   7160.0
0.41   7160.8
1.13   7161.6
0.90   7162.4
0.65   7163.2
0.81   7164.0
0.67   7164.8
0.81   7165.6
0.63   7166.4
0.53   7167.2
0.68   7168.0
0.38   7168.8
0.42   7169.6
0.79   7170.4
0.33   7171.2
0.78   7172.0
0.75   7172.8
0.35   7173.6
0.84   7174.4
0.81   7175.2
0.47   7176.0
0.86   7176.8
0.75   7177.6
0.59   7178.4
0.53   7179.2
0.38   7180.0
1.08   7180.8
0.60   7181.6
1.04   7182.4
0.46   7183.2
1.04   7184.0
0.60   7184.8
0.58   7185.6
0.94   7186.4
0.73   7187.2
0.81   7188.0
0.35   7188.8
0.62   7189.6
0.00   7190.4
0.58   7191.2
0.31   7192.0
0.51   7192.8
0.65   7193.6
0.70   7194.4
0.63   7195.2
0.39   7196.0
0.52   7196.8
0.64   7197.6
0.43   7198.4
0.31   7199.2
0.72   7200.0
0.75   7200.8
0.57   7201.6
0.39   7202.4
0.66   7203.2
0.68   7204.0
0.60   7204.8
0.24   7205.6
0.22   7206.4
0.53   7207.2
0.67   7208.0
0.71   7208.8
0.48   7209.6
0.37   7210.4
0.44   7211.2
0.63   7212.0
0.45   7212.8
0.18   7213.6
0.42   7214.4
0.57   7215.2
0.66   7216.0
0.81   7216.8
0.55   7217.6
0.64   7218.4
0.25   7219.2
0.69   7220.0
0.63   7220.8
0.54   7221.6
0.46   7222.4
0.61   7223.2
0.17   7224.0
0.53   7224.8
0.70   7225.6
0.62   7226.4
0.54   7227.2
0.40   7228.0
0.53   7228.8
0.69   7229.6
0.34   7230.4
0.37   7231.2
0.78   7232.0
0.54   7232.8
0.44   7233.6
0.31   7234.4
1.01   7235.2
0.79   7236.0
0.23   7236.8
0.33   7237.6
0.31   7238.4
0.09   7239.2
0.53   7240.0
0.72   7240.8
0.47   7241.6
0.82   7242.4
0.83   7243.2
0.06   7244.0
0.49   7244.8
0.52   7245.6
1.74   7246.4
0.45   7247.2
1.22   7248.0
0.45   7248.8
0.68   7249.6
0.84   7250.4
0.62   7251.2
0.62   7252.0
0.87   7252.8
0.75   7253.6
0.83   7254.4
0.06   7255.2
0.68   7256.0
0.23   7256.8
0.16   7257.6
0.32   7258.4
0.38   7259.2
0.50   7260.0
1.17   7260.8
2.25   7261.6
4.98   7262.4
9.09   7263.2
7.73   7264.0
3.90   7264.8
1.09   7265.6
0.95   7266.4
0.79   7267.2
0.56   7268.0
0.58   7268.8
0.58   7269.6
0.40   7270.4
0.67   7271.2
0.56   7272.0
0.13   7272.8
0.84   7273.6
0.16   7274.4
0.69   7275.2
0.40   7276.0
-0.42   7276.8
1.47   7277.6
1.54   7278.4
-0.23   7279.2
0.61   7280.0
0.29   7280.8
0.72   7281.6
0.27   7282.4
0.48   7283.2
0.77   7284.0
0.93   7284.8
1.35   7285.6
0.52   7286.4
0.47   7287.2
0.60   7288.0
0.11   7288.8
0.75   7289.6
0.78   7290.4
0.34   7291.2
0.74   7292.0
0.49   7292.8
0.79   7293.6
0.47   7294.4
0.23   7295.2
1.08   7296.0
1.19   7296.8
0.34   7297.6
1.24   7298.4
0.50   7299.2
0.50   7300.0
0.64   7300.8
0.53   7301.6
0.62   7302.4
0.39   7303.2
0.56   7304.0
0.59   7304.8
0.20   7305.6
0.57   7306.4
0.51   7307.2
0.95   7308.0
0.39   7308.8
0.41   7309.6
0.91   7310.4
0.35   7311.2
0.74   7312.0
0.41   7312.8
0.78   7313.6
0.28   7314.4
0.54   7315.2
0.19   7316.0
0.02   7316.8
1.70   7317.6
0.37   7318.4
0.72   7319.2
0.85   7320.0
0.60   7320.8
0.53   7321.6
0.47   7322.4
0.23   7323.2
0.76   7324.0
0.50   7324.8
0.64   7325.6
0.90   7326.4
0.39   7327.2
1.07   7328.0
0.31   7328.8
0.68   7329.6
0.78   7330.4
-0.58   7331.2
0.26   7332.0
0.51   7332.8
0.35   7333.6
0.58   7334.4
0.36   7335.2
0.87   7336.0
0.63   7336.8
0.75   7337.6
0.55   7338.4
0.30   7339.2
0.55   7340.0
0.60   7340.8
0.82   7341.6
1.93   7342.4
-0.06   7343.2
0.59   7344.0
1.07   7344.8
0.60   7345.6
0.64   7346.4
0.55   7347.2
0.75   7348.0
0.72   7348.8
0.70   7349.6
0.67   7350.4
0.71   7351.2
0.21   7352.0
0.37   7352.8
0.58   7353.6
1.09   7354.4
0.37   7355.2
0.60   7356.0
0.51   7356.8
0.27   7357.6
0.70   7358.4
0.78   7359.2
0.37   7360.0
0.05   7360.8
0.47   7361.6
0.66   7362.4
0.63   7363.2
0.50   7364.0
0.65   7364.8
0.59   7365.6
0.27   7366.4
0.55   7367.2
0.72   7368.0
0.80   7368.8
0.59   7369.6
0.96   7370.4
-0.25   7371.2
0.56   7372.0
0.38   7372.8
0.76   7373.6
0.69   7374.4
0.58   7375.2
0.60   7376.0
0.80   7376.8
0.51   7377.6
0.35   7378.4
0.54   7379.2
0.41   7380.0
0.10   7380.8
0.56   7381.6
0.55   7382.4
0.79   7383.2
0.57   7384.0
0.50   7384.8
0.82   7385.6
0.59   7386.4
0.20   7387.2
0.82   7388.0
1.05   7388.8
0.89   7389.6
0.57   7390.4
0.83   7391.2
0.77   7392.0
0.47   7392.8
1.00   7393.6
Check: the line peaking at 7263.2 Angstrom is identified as H-alpha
